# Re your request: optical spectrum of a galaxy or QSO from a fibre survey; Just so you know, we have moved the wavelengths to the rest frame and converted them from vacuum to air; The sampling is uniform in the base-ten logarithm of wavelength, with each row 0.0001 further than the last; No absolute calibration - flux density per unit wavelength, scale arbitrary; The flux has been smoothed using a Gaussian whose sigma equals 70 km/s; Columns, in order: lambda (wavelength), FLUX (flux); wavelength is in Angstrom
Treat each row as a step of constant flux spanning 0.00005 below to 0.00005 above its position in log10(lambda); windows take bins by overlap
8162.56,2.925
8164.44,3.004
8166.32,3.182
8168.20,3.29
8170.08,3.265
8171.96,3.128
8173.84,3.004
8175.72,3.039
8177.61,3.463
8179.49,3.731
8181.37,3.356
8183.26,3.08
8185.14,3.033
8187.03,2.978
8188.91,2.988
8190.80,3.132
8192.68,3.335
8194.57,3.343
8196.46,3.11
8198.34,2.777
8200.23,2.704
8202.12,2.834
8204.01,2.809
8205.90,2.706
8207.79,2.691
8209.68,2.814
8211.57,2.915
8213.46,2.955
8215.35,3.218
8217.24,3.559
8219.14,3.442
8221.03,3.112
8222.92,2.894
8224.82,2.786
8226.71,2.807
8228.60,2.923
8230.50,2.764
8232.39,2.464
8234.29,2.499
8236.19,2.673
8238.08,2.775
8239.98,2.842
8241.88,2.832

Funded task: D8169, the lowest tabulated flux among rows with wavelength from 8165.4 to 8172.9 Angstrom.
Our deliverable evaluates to 3.128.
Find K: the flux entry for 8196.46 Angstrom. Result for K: 3.11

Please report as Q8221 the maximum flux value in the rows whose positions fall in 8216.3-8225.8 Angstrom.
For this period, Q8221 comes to 3.559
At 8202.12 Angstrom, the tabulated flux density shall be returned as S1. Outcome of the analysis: 2.834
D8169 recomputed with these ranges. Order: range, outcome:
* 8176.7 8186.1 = 3.033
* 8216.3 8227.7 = 2.786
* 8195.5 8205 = 2.704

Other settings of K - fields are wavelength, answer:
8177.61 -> 3.463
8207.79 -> 2.691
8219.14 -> 3.442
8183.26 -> 3.08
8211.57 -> 2.915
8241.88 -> 2.832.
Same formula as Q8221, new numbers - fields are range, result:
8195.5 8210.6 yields 3.11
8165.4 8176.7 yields 3.29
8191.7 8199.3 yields 3.343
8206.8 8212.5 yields 2.915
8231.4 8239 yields 2.775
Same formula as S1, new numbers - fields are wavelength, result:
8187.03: 2.978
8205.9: 2.706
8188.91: 2.988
